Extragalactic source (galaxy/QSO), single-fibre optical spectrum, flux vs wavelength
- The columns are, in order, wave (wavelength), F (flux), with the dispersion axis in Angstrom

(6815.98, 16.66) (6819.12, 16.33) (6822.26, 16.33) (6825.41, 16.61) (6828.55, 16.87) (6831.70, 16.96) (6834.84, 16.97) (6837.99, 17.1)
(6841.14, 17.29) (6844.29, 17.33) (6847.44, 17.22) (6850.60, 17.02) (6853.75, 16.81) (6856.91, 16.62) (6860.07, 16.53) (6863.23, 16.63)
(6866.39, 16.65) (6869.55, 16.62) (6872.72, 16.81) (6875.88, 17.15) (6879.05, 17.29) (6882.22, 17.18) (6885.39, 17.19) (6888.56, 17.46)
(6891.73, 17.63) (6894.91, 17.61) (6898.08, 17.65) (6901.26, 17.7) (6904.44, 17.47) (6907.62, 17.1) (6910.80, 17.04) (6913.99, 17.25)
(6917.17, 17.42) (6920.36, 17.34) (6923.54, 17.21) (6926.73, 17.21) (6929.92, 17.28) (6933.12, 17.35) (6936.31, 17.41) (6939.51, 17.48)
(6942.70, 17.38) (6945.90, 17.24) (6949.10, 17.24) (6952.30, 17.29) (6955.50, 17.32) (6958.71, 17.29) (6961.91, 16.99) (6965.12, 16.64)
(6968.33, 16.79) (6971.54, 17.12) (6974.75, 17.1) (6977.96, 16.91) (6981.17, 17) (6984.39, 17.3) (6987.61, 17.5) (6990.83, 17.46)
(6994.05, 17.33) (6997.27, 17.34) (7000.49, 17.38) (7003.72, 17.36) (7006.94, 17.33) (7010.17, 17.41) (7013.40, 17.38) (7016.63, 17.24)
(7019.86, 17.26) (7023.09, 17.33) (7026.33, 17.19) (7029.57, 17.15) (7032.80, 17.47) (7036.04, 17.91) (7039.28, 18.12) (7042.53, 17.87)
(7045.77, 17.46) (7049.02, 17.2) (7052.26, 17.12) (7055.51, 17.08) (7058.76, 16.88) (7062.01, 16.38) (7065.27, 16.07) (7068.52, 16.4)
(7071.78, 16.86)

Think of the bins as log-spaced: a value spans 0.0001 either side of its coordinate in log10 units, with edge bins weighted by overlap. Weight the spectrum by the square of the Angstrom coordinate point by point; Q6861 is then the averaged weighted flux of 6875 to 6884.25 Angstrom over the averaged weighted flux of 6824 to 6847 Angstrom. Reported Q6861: 1.02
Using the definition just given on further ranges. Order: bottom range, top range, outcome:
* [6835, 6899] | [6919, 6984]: 1.03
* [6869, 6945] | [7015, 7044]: 1.05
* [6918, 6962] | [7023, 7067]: 1.03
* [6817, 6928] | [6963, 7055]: 1.05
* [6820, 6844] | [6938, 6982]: 1.05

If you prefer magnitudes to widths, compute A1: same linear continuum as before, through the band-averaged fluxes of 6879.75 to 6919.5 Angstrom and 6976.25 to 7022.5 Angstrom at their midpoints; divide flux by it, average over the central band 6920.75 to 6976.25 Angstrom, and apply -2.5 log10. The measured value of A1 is 0.009 mag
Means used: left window 17.4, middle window 17.2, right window 17.3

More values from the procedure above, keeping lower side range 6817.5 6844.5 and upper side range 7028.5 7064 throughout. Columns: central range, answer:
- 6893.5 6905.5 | -0.04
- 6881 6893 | -0.03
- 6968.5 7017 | 0.00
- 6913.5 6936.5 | -0.02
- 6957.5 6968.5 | 0.01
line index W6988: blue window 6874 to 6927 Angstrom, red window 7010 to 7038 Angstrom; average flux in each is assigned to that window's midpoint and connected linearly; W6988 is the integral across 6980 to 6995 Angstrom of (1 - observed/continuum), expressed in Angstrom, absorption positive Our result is 0.0 Angstrom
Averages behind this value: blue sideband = 17.3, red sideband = 17.4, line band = 17.3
